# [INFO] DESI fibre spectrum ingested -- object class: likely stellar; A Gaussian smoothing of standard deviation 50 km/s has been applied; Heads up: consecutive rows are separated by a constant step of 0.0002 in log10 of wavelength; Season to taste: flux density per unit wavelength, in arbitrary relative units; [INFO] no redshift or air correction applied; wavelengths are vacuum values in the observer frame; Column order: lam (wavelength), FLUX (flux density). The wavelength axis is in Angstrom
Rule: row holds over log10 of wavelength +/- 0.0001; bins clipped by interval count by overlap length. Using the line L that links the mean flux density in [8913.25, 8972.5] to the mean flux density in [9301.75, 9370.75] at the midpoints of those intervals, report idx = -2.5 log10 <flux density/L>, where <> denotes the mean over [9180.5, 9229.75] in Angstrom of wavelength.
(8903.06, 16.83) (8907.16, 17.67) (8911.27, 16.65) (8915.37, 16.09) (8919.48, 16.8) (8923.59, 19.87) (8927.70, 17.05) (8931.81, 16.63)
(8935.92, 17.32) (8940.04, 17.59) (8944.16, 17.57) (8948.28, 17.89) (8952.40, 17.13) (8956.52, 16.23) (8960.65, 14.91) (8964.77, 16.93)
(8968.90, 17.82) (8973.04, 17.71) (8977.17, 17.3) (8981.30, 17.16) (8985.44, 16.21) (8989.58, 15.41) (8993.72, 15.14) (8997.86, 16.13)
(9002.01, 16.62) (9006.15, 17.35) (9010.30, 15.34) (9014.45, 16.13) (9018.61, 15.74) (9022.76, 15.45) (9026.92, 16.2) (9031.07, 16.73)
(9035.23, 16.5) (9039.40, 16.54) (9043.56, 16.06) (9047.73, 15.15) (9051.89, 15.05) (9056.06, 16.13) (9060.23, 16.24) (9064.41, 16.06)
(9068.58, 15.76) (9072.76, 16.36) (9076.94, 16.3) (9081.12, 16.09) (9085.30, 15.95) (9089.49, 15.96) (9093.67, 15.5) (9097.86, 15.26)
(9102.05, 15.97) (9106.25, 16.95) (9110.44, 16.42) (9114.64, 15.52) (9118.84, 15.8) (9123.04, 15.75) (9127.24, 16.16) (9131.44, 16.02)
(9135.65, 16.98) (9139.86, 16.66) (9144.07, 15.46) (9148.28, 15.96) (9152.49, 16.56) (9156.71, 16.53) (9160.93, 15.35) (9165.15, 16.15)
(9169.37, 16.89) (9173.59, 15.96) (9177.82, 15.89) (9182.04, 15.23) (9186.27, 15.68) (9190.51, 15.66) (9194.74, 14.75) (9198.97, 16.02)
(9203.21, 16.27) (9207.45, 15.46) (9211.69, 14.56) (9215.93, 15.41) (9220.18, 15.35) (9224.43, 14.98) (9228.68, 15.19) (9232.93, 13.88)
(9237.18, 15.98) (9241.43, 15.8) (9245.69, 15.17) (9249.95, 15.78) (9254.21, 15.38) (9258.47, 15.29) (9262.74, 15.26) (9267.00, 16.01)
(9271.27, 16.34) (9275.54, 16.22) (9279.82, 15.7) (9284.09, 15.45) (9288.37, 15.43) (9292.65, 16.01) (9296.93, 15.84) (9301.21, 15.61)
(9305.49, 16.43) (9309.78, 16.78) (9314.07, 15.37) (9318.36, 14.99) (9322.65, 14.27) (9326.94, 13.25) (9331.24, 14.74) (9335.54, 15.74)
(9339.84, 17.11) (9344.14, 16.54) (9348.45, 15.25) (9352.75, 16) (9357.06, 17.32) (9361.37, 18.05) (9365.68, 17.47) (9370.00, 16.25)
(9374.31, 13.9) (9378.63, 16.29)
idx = 0.066 mag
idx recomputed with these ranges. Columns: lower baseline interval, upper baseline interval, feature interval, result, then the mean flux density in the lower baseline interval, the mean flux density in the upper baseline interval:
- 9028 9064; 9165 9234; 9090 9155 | -0.020 mag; 16.1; 15.5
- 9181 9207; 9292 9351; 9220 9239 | 0.040 mag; 15.6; 15.6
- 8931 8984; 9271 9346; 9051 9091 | 0.040 mag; 17.1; 15.6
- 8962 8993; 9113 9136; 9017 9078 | 0.027 mag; 16.8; 16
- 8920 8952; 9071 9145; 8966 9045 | 0.039 mag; 17.6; 16.1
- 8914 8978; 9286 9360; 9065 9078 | 0.038 mag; 17.2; 15.7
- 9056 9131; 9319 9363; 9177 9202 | 0.025 mag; 16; 15.8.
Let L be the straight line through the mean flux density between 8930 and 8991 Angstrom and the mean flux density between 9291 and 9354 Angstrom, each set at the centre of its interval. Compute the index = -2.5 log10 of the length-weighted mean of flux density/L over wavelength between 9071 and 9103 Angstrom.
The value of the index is 0.04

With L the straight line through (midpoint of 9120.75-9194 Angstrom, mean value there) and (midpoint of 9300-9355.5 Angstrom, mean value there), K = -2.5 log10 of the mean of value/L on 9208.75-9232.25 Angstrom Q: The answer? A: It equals 0.06 mag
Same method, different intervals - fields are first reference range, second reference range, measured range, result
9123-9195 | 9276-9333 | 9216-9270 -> 0.02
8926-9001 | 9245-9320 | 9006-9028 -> 0.05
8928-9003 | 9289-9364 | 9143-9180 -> 0.01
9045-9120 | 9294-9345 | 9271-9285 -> -0.02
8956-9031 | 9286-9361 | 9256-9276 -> 0.00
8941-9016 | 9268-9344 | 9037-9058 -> 0.04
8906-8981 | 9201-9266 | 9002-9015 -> 0.03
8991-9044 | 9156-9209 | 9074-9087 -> -0.01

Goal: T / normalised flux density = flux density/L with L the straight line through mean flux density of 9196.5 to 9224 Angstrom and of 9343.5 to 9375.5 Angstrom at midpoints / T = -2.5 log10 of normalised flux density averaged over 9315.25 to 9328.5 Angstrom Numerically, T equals 0.13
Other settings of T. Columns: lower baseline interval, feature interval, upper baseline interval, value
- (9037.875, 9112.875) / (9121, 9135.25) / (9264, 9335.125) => -0.02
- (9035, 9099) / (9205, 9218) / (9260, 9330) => 0.04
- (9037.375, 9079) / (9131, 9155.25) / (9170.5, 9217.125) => -0.04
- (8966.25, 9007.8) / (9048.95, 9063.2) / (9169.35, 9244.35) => 0.03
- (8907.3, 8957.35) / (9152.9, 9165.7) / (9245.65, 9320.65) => 0.02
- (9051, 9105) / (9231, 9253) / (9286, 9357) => 0.03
